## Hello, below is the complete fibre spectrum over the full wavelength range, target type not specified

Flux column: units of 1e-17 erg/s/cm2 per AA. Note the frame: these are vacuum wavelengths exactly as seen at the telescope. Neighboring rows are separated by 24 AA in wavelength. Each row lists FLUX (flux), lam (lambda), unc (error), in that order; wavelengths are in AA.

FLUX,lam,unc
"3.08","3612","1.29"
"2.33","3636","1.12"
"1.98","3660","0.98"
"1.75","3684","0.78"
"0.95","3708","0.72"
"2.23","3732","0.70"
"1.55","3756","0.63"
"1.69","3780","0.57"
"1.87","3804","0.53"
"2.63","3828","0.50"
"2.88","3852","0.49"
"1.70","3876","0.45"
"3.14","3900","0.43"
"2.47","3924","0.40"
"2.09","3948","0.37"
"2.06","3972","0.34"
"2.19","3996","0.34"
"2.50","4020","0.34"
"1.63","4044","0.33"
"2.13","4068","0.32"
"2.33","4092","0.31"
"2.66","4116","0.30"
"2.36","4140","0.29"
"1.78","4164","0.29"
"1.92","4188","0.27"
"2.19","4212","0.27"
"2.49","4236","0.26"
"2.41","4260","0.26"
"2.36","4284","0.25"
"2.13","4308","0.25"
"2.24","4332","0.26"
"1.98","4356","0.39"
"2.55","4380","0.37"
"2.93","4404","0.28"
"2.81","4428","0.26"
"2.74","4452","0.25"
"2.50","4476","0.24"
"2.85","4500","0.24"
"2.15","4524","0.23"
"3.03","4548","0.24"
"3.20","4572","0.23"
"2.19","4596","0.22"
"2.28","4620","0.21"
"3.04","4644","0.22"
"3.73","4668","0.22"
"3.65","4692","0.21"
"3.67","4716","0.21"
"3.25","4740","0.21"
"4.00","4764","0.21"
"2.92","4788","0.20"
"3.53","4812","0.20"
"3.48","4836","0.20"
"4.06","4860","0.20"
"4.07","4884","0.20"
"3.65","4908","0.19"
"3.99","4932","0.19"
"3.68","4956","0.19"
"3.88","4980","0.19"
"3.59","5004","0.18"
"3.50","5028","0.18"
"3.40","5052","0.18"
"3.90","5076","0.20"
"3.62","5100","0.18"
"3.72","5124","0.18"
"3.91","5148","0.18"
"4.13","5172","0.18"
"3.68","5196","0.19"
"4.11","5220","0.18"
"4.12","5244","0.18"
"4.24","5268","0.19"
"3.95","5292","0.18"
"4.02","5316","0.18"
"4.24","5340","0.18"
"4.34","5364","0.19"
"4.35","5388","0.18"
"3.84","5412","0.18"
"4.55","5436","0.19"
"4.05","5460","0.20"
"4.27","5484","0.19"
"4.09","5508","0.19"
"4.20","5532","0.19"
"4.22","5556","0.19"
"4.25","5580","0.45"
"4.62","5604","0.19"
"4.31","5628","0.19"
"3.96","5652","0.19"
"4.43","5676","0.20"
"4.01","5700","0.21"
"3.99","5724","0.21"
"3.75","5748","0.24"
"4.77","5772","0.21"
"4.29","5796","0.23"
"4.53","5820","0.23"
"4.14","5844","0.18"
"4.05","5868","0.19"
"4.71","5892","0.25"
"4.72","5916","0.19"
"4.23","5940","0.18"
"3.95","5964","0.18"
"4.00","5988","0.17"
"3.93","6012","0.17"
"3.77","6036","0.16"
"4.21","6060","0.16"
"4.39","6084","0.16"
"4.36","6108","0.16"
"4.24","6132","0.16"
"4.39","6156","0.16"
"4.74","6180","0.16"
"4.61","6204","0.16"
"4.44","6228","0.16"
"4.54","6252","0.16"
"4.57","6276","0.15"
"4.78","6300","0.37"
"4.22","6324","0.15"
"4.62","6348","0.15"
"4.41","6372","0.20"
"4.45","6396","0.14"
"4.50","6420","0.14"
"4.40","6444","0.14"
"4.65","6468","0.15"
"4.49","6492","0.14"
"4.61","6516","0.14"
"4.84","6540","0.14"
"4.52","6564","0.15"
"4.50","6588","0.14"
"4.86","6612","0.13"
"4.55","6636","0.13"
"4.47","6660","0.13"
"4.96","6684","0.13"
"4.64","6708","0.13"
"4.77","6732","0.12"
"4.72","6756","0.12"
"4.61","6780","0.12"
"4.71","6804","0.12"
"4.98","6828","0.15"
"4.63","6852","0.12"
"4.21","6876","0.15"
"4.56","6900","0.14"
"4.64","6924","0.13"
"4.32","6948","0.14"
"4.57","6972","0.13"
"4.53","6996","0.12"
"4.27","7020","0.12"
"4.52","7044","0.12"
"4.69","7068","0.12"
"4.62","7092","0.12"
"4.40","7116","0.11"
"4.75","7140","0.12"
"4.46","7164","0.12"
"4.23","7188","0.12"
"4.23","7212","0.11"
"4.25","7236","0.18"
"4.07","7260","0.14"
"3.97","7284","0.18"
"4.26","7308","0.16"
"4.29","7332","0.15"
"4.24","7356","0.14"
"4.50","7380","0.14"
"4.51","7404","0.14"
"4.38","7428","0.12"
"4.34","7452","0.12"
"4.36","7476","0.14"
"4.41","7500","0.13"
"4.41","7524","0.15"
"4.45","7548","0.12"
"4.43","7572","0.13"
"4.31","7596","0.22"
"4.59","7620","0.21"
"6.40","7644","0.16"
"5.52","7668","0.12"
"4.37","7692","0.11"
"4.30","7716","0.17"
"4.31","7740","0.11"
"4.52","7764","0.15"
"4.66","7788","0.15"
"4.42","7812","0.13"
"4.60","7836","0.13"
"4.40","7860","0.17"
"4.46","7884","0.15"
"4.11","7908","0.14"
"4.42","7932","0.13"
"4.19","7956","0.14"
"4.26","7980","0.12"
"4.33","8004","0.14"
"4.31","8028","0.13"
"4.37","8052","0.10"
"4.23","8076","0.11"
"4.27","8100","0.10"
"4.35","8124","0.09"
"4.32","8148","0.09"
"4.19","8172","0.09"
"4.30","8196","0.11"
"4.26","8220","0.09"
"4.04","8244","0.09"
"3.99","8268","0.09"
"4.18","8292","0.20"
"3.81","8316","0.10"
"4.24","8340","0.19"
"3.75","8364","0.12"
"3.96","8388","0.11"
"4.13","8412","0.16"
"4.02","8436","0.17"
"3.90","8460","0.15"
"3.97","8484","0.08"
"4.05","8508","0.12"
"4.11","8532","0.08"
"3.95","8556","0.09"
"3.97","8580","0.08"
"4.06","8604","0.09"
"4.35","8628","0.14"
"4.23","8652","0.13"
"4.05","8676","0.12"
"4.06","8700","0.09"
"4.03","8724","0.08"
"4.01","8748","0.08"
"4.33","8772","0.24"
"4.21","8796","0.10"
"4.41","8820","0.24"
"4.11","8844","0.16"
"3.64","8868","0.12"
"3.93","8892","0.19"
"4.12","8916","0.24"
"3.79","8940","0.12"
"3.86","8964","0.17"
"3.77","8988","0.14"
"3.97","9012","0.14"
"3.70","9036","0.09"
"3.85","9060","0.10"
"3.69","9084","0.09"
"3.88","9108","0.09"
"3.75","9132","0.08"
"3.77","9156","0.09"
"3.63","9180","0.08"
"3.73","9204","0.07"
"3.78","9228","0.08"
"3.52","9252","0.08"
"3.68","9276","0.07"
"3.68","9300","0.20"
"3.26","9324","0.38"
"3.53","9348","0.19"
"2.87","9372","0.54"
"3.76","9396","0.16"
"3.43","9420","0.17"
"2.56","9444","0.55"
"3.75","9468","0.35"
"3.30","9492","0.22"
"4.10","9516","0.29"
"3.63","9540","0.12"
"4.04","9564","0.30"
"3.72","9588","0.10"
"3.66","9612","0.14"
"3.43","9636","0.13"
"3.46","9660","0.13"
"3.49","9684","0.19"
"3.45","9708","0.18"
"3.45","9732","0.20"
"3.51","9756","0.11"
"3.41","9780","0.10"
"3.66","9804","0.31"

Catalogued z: 0.166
